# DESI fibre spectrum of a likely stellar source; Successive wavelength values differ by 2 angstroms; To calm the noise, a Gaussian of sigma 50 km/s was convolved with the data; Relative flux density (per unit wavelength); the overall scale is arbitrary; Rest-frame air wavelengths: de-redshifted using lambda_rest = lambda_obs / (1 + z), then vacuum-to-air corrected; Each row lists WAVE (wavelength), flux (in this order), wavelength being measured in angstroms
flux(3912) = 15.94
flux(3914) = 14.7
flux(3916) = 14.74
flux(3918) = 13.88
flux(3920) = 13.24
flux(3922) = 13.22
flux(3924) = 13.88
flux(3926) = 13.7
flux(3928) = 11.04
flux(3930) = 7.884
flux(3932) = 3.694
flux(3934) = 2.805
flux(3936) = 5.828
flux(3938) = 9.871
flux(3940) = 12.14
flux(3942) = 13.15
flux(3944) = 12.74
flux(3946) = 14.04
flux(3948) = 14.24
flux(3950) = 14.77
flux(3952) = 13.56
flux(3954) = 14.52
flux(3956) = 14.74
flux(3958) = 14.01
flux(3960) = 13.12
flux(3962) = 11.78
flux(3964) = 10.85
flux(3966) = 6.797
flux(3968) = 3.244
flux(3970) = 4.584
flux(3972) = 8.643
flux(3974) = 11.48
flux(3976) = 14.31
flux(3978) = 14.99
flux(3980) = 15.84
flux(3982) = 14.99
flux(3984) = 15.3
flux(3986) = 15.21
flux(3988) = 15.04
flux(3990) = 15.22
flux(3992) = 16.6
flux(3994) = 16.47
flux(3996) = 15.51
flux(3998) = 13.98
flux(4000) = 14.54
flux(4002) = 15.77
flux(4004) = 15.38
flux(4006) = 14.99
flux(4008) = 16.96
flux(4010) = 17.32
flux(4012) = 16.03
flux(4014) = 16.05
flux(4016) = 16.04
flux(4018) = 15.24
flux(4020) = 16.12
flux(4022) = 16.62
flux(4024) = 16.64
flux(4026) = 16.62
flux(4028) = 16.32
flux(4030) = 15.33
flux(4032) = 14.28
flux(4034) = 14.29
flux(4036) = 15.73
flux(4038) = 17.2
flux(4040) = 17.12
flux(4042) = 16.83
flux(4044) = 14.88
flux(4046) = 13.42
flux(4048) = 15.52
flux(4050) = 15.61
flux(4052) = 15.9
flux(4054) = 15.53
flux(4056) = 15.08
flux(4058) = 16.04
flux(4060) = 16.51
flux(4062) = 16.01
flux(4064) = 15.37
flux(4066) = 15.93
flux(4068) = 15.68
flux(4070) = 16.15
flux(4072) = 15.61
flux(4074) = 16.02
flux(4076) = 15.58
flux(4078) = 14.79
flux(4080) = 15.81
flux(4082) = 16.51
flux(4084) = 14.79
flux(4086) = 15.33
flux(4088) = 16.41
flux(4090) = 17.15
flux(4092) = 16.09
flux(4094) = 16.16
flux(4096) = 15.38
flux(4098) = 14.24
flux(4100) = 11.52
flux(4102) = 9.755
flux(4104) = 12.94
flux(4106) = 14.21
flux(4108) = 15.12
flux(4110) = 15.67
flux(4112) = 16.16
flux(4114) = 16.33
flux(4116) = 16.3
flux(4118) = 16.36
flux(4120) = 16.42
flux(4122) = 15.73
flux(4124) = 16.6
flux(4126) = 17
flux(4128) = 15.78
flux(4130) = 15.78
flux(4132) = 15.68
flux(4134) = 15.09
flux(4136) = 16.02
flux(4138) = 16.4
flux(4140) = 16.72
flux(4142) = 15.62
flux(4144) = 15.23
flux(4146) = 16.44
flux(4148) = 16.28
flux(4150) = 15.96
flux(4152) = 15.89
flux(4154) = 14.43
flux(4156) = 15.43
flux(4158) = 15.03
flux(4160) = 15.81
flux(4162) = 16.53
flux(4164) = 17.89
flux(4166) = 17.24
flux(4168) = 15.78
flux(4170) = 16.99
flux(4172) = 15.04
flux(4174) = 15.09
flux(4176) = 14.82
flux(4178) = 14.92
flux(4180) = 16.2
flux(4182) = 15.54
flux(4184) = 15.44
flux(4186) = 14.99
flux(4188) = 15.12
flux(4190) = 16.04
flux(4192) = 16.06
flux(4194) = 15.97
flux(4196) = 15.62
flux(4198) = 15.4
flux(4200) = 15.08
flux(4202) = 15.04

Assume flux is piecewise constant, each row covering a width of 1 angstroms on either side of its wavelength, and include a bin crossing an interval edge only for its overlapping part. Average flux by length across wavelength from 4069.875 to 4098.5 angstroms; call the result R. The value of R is 15.7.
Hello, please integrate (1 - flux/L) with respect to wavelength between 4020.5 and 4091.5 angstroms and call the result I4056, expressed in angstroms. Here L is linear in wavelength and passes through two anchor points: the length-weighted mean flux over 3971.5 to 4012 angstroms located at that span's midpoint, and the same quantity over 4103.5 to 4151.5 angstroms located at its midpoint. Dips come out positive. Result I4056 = -1.7 angstroms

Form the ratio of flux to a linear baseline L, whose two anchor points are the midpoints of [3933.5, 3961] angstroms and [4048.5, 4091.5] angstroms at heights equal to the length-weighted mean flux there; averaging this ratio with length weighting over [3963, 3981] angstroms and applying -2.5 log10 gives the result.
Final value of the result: 0.28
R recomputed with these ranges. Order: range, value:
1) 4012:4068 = 15.8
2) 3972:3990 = 14.3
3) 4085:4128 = 15.3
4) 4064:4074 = 15.8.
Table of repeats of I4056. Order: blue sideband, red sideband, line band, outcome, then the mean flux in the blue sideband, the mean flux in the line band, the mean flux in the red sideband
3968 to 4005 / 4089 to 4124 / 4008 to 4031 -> -3.4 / 13.8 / 16.2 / 15.1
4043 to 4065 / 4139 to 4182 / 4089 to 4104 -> 1.3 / 15.4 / 14.2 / 15.9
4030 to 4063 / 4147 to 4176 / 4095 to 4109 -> 2.2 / 15.6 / 13.3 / 15.9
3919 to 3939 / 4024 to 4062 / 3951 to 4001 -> -3.8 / 9.52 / 13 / 15.7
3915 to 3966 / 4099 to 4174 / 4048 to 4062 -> -1.8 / 11.8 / 15.8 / 15.6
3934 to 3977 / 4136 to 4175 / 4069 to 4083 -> -1.7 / 11.2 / 15.8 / 16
